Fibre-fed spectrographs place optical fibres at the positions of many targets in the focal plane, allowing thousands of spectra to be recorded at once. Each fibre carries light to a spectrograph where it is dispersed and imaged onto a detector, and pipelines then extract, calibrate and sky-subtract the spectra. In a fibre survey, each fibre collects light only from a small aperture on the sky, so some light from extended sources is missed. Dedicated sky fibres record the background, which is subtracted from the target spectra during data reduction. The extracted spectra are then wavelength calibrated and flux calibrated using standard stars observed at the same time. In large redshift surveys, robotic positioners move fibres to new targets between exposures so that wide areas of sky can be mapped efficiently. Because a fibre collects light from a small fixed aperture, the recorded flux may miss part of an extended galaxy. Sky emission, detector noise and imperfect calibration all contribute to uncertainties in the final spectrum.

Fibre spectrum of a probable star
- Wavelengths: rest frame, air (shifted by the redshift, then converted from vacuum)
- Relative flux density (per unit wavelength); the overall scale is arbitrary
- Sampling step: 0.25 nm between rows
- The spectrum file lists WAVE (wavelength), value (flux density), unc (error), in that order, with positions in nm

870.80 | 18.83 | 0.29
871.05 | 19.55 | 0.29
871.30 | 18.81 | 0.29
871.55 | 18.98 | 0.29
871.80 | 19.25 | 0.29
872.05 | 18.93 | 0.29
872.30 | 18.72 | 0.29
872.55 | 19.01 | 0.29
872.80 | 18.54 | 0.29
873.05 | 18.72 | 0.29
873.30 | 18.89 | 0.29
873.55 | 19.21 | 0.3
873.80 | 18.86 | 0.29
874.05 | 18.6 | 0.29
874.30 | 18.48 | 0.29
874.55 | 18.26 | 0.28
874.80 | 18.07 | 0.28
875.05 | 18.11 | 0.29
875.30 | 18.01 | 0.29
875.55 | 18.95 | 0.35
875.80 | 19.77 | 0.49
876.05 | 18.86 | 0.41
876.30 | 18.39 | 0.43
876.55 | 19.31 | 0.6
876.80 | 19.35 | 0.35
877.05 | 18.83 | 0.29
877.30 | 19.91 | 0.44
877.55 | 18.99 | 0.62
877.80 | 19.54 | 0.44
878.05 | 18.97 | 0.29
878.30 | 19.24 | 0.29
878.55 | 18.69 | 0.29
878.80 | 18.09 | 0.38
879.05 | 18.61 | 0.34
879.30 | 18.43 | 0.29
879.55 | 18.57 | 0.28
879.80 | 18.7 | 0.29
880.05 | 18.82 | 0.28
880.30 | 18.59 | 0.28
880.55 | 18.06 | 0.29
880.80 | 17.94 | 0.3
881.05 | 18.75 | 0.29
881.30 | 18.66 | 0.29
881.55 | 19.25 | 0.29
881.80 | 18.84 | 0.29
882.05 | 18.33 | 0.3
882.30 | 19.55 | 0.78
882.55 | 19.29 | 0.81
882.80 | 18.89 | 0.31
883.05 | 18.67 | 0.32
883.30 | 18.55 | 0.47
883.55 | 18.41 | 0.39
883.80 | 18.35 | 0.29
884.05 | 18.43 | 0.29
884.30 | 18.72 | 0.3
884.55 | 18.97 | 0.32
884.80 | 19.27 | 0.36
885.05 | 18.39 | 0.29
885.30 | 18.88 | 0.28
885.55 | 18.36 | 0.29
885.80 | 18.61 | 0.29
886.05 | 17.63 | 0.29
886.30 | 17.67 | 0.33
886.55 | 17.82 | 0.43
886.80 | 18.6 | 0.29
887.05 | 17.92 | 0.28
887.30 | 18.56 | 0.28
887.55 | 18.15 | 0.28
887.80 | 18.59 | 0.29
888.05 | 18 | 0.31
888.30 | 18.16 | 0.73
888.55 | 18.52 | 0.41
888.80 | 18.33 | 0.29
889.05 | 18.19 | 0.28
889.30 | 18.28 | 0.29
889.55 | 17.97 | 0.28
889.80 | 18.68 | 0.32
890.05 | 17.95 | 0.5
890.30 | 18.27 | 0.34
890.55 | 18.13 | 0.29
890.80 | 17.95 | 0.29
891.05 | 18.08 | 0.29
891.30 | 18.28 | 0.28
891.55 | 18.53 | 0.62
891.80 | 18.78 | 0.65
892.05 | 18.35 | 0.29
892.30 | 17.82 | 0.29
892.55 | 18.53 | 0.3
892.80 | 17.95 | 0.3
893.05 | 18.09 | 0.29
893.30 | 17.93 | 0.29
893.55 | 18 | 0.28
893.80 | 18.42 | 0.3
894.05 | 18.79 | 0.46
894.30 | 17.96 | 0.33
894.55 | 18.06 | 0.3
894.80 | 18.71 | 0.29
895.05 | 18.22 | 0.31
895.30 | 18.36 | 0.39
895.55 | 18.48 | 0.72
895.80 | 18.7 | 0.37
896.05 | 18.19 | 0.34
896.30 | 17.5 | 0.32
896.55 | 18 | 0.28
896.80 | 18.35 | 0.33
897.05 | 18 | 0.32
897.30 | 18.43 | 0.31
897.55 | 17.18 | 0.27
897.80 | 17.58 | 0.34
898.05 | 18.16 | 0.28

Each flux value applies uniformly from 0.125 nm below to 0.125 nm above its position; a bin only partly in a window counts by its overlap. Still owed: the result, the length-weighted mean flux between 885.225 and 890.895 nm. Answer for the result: 18.2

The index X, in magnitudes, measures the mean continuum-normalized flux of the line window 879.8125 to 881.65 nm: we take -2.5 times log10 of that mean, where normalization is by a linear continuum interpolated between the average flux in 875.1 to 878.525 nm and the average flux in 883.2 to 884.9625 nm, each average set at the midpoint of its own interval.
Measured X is 0.015 mag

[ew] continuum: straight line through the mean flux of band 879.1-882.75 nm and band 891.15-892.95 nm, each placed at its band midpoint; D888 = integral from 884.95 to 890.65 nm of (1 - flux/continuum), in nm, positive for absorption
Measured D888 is 0.066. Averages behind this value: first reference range 18.7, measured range 18.2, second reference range 18.3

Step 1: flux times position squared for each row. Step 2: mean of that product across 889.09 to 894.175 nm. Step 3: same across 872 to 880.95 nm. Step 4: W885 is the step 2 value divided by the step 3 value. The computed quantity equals 1.01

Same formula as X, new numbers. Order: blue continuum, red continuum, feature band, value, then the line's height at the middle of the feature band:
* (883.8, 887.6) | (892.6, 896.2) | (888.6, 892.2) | 0.004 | 18.3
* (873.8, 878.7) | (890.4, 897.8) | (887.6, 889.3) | 0.006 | 18.4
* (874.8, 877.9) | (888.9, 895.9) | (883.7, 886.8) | 0.008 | 18.6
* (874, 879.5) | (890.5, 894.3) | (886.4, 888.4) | 0.012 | 18.4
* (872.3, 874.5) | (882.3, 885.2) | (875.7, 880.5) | -0.009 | 18.8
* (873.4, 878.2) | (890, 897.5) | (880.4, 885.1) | -0.005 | 18.6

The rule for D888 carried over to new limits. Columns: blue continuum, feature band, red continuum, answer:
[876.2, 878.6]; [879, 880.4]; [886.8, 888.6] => 0.024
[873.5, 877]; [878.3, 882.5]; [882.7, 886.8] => -0.013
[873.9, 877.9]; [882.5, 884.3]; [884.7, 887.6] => -0.017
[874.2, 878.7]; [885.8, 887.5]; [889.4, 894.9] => 0.035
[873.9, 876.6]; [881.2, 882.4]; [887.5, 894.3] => -0.030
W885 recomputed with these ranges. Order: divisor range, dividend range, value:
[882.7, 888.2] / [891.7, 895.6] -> 1.01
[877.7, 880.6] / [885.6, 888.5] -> 0.99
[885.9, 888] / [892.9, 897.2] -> 1.02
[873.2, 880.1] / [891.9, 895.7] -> 1.01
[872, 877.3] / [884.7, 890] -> 1.00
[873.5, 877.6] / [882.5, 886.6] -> 1.00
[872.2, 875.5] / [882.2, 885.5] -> 1.03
